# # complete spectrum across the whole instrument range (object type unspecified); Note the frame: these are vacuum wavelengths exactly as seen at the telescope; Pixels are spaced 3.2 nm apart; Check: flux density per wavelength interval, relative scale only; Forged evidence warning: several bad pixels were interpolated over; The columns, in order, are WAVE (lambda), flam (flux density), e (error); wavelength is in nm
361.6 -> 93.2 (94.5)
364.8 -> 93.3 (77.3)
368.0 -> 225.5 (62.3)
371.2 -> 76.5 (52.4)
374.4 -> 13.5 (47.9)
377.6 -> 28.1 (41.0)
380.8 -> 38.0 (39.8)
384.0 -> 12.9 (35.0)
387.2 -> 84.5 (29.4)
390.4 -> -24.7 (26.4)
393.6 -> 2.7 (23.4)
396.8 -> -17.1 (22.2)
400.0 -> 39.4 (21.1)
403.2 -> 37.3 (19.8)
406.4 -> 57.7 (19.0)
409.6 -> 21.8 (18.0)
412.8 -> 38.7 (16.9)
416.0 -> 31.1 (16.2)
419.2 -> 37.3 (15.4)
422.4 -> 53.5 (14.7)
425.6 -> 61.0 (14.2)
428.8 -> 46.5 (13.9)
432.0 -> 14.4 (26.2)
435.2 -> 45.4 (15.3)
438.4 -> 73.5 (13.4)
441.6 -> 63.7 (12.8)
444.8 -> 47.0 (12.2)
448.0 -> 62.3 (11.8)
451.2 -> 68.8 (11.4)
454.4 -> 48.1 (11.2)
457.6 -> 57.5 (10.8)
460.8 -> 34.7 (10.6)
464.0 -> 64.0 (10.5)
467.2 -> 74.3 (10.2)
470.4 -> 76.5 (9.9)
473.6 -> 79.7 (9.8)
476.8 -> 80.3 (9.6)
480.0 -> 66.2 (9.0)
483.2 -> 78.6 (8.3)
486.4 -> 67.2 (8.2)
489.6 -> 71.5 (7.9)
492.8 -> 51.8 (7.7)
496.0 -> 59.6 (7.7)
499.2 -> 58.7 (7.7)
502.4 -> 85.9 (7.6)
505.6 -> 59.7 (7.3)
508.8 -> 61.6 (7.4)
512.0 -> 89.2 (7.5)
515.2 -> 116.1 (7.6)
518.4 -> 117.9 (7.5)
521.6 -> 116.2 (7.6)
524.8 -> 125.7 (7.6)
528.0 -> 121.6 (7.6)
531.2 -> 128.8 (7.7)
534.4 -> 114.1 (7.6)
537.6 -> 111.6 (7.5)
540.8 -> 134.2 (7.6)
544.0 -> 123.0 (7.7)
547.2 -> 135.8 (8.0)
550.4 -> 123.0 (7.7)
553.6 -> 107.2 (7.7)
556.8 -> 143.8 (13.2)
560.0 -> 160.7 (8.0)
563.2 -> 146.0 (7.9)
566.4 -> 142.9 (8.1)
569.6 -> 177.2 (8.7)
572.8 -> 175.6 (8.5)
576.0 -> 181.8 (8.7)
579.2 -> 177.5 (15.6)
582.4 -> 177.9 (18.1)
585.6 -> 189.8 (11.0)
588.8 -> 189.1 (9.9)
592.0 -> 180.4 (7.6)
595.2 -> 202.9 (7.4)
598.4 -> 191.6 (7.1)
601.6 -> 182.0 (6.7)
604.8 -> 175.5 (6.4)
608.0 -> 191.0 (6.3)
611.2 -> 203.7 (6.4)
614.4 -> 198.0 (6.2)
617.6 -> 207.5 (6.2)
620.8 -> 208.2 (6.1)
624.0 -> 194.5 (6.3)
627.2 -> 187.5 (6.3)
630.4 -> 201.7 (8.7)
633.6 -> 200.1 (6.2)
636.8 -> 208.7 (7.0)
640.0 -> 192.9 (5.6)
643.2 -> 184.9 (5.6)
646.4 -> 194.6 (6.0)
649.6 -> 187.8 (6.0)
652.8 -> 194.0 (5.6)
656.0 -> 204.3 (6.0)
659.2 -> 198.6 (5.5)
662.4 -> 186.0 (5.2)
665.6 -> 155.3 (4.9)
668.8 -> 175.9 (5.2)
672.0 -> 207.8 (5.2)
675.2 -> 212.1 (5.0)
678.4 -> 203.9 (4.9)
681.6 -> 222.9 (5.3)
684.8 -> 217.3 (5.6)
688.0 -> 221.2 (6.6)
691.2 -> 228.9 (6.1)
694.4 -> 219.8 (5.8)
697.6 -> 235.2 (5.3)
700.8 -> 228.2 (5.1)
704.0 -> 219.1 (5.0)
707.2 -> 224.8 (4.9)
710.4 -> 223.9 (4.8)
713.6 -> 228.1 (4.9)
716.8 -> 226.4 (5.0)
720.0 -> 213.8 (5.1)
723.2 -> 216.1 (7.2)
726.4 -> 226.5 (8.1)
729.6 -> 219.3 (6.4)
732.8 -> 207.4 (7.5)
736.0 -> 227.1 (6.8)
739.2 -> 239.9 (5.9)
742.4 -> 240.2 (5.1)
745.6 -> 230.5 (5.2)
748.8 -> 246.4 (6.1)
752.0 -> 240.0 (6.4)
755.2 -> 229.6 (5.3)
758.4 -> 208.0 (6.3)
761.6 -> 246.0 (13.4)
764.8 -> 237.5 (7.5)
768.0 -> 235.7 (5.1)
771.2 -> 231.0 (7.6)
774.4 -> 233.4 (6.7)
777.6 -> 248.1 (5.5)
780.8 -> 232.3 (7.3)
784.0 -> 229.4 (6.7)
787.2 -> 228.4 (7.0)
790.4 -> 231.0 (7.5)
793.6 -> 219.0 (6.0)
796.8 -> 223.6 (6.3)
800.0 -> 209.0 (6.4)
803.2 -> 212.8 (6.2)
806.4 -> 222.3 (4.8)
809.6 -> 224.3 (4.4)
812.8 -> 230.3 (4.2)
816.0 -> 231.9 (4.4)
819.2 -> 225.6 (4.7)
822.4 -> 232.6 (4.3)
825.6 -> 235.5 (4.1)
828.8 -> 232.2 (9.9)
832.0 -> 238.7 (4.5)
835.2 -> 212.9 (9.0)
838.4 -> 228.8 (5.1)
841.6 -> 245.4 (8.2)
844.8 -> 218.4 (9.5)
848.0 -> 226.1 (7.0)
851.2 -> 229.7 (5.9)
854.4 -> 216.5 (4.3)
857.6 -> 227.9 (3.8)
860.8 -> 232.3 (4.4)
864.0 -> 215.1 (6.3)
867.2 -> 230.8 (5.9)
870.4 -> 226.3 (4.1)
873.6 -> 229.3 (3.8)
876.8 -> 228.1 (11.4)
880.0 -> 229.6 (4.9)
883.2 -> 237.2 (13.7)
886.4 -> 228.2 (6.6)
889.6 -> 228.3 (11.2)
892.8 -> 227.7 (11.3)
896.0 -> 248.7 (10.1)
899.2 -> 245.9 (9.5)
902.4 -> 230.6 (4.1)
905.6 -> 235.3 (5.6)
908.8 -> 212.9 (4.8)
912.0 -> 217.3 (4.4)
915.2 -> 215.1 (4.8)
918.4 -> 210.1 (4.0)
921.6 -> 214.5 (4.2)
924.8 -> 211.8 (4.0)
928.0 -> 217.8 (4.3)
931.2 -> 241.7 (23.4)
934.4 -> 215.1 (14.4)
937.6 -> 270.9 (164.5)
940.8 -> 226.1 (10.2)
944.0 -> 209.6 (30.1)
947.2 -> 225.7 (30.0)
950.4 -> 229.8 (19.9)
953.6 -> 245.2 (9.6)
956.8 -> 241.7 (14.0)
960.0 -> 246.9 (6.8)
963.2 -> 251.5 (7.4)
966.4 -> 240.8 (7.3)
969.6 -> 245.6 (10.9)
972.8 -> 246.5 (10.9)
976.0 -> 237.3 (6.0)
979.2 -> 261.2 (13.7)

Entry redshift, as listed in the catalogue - 0.29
